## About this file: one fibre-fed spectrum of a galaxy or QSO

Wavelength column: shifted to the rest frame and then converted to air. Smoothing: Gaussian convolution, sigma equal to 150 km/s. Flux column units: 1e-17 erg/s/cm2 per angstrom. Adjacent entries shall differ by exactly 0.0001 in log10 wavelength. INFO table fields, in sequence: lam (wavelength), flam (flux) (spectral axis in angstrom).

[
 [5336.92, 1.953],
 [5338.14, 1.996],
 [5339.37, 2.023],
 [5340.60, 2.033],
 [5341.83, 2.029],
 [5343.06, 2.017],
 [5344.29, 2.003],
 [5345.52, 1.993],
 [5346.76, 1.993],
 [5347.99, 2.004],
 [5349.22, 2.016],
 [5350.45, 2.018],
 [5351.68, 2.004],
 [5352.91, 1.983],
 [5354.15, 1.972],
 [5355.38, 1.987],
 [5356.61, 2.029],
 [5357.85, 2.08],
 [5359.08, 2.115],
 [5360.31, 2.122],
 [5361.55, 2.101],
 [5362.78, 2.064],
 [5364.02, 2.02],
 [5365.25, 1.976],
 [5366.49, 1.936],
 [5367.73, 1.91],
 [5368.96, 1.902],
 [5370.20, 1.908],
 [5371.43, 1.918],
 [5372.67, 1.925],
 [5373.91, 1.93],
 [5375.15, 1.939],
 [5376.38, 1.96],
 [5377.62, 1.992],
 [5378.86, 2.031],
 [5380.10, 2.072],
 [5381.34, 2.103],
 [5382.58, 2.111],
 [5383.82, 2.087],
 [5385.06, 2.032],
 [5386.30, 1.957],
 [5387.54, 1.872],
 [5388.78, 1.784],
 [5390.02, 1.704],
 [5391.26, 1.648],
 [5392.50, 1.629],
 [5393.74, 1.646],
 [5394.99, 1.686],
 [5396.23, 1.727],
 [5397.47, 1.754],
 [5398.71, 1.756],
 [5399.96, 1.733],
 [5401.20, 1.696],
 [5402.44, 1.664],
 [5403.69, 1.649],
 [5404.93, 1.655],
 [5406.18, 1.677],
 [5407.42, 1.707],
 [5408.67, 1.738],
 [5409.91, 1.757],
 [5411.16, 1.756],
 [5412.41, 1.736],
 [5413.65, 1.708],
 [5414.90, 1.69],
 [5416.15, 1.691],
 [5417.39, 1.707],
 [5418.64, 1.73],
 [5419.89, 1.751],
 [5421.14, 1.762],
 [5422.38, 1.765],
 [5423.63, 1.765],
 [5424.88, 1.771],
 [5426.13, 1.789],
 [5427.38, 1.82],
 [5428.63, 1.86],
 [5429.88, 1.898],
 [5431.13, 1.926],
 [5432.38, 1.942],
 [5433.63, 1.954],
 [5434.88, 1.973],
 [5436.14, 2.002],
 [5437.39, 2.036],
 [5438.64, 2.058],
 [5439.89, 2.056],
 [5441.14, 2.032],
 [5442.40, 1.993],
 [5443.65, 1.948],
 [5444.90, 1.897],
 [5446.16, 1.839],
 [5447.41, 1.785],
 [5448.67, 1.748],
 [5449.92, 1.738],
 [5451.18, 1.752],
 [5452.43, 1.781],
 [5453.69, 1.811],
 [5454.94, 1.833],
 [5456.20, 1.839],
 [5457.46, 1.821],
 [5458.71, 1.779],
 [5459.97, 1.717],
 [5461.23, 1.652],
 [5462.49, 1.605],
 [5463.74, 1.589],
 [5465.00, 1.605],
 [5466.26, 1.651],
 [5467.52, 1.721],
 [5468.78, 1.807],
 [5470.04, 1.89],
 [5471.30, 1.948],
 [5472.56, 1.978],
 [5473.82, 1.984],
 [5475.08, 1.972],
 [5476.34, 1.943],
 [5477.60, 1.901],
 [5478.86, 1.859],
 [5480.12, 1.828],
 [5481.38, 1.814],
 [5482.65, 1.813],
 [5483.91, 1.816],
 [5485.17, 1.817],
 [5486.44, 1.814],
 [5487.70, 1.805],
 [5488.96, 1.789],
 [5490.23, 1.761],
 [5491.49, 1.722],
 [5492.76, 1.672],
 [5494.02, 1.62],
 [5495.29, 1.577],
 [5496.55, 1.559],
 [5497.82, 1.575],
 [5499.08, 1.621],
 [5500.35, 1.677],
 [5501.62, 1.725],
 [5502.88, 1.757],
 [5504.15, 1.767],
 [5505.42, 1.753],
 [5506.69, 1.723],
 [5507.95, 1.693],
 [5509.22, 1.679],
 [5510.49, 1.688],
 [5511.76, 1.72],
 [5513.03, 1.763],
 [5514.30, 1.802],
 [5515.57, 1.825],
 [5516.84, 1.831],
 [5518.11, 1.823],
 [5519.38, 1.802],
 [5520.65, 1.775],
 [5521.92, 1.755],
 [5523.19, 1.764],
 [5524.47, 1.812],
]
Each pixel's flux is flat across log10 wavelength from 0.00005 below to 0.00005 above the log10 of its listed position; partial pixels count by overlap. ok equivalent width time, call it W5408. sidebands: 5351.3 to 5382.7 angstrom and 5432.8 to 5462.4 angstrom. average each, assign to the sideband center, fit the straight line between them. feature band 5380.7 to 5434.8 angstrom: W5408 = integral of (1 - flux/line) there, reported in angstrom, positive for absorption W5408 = 4.06 angstrom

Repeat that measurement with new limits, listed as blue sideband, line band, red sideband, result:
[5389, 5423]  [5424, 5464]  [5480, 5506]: -3.19 angstrom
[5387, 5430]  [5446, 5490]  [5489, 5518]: -2.13 angstrom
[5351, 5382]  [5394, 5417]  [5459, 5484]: 2.60 angstrom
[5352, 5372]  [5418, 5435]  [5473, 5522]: 0.51 angstrom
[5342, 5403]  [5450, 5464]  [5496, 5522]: 0.45 angstrom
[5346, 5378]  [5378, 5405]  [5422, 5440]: 1.84 angstrom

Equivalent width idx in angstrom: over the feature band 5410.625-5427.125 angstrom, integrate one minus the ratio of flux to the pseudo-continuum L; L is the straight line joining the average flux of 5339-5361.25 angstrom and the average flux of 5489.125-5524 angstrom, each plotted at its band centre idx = 1.30 angstrom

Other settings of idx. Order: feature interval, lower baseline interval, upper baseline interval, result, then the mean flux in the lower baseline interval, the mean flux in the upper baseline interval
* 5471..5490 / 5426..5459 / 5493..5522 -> -0.8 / 1.89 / 1.72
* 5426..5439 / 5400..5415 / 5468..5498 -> -1.5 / 1.7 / 1.81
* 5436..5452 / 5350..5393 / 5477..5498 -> -0.7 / 1.97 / 1.75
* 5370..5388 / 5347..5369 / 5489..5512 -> -0.2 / 2.02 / 1.68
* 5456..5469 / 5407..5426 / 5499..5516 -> 0.2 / 1.74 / 1.73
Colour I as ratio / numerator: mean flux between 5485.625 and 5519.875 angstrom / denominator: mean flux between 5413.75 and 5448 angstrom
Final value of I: 0.92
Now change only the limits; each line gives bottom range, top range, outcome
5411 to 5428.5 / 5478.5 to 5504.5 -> 0.99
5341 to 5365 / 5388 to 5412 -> 0.84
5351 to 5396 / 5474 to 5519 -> 0.90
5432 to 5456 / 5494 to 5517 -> 0.89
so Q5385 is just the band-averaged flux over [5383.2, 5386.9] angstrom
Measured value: 2.03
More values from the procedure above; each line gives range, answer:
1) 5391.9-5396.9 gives 1.67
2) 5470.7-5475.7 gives 1.97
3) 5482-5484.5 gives 1.81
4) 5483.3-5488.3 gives 1.81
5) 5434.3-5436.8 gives 1.98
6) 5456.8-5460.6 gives 1.77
